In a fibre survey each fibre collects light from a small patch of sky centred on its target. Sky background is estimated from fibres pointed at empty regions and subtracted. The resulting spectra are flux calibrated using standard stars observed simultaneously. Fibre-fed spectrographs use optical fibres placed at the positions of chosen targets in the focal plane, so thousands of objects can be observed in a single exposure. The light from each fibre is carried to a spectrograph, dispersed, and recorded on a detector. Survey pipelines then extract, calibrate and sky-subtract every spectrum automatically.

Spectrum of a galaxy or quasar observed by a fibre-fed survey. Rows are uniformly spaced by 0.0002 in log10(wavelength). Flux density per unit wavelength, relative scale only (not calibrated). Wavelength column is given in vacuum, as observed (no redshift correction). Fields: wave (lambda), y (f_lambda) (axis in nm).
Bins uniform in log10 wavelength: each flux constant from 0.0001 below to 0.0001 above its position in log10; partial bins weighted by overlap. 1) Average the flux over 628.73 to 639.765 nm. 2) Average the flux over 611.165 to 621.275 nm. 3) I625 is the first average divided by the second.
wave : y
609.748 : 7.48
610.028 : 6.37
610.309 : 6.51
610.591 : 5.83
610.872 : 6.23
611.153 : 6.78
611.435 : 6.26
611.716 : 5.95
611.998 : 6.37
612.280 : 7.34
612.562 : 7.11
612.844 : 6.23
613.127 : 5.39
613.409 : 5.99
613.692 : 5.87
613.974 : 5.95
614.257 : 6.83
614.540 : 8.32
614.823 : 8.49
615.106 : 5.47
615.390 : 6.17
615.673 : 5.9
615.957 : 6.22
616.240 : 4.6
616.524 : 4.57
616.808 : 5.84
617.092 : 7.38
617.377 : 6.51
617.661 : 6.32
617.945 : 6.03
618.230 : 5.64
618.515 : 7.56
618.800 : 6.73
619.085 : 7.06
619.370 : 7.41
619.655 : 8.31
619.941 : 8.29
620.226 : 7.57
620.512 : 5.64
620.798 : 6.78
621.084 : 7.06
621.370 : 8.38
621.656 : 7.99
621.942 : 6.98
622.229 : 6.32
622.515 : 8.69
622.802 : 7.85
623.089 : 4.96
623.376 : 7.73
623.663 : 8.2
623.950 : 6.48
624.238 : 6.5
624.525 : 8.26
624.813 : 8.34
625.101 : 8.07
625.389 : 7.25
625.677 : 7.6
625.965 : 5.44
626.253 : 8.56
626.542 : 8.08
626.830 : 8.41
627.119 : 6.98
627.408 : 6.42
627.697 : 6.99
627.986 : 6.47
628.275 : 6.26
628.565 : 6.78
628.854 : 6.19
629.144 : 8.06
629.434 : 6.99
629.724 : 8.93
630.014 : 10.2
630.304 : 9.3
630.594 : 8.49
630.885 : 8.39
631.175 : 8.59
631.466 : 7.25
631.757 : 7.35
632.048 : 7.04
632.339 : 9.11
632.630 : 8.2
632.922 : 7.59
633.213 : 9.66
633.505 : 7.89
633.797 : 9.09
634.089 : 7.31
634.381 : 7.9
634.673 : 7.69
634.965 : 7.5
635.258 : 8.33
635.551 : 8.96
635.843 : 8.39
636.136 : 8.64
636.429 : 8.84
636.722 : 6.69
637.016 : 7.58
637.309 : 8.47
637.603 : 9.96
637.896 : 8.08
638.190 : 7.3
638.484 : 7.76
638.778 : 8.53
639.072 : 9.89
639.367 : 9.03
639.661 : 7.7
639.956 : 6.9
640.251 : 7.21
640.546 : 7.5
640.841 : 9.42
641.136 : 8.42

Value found 1.26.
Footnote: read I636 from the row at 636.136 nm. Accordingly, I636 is 8.64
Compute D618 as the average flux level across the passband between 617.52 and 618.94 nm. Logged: 6.46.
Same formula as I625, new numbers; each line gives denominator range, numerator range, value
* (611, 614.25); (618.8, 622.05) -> 1.17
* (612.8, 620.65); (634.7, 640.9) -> 1.26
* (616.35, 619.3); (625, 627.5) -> 1.17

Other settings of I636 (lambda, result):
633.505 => 7.89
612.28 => 7.34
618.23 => 5.64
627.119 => 6.98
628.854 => 6.19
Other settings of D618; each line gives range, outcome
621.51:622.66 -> 7.5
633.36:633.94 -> 8.49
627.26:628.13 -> 6.63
